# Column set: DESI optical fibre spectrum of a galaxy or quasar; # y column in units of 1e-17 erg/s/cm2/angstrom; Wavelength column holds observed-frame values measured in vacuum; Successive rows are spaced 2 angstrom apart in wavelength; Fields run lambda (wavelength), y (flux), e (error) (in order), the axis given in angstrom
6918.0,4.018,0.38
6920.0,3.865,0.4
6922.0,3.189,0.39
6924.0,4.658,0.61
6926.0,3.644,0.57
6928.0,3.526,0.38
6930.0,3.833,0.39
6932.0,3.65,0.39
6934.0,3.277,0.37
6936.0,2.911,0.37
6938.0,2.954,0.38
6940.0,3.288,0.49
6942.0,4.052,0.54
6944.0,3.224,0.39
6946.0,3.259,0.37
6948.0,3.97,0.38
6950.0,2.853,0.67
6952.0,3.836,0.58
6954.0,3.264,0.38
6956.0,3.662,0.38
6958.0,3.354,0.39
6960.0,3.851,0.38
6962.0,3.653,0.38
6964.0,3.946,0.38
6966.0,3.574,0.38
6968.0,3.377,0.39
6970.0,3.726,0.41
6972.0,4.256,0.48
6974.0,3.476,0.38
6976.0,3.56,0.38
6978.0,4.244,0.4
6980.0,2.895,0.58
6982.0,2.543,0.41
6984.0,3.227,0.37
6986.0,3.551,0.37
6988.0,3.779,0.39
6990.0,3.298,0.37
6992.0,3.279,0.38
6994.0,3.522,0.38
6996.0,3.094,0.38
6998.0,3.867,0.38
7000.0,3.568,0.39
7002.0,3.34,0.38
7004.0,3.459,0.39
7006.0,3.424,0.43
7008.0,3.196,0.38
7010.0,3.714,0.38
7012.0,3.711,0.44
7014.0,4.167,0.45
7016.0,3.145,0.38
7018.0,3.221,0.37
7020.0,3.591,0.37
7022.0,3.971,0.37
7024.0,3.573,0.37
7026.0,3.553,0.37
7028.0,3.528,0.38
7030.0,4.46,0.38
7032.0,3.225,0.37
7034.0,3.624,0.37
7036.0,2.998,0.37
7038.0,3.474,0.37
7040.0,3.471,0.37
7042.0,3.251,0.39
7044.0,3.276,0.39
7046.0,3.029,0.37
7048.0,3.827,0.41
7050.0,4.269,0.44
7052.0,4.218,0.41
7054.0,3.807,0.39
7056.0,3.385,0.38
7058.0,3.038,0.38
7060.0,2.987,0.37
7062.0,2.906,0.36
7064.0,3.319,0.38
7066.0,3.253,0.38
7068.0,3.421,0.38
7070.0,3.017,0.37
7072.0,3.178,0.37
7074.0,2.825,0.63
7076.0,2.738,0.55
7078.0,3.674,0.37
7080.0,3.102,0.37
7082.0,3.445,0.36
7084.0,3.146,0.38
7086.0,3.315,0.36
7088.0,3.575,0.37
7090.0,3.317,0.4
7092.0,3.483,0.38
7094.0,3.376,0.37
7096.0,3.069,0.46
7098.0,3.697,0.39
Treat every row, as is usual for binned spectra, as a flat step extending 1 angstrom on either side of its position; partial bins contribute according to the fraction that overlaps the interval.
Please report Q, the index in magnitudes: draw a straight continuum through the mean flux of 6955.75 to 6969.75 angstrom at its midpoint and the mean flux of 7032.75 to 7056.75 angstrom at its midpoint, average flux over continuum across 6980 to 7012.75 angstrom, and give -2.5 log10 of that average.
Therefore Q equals 0.06 mag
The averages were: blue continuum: 3.63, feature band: 3.39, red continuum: 3.55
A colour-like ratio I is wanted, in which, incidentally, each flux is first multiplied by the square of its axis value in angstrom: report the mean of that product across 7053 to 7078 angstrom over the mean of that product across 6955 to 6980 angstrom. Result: 0.89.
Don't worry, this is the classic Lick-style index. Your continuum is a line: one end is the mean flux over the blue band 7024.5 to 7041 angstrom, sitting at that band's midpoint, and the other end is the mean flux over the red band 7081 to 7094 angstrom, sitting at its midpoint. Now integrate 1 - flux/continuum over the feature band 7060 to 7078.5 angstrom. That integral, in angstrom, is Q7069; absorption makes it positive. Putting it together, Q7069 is 1.7 angstrom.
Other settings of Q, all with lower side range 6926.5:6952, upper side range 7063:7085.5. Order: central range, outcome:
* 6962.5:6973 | -0.121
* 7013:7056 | -0.107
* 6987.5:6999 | -0.041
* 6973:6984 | 0.008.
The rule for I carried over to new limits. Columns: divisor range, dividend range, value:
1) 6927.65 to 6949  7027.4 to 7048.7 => 1.03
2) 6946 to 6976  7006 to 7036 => 1.01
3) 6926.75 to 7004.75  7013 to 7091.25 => 1.00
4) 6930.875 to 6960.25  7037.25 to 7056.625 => 1.09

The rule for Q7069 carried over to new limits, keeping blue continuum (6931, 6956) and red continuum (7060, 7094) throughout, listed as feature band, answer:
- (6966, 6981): -1.3 angstrom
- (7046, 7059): -1.8 angstrom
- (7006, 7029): -1.9 angstrom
